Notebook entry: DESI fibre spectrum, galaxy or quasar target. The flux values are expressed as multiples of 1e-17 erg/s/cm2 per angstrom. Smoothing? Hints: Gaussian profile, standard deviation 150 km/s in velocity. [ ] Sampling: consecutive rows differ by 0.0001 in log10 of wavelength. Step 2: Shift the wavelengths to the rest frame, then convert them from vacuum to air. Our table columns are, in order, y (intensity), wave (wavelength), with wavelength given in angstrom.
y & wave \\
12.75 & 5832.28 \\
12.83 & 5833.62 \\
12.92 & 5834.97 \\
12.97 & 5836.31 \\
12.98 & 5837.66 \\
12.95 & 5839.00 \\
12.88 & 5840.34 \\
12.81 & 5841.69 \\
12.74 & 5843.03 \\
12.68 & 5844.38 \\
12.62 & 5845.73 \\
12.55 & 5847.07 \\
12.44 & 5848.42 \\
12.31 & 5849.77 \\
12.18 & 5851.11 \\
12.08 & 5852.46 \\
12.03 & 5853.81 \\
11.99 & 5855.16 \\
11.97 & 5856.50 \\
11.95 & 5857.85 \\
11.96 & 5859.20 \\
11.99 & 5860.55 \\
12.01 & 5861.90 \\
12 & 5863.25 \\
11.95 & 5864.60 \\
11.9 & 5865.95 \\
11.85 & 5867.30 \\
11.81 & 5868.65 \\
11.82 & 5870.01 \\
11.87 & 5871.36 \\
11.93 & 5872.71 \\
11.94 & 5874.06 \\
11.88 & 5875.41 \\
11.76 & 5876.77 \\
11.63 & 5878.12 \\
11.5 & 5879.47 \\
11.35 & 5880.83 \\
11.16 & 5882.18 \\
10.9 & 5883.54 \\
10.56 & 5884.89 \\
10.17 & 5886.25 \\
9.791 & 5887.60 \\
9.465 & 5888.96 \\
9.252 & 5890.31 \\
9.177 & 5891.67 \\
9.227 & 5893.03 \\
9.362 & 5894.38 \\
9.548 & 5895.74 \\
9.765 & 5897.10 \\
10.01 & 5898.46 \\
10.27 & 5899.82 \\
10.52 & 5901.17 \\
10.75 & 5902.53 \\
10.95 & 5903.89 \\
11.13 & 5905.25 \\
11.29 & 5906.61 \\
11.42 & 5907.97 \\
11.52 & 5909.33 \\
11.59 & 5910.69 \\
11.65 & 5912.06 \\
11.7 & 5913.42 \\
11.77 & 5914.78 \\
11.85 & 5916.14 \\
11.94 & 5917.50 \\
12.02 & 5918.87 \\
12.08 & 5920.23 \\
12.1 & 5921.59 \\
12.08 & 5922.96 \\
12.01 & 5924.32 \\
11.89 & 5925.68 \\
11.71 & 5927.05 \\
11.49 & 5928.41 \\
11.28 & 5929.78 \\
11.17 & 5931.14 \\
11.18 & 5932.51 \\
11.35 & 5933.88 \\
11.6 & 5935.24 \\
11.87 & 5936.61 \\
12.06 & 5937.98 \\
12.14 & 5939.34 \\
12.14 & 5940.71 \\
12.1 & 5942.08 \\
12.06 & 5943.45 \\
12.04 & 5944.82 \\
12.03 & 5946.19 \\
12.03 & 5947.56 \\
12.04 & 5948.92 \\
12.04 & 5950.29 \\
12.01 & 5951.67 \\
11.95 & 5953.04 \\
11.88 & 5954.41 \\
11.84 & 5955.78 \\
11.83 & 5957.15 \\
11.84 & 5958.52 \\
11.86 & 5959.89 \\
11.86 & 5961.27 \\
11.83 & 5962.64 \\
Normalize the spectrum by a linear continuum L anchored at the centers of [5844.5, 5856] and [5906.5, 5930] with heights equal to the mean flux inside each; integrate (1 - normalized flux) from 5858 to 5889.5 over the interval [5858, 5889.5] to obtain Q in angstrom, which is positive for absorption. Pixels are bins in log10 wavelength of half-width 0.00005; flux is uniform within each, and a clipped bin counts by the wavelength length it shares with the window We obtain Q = 1.7 angstrom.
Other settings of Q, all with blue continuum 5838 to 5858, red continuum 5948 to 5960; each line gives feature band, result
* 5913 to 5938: 0.7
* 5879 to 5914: 4.8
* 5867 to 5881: 0.6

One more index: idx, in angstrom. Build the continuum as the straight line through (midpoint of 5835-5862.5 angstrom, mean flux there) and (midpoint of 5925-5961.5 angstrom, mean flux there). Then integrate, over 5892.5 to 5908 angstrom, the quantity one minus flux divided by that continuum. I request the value 2.3 angstrom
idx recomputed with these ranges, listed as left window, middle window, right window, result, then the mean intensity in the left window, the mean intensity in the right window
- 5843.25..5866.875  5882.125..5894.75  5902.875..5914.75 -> 1.98 angstrom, 12.2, 11.4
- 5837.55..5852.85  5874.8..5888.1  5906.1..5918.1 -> 1.10 angstrom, 12.6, 11.6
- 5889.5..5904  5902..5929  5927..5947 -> -2.32 angstrom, 9.85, 11.7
